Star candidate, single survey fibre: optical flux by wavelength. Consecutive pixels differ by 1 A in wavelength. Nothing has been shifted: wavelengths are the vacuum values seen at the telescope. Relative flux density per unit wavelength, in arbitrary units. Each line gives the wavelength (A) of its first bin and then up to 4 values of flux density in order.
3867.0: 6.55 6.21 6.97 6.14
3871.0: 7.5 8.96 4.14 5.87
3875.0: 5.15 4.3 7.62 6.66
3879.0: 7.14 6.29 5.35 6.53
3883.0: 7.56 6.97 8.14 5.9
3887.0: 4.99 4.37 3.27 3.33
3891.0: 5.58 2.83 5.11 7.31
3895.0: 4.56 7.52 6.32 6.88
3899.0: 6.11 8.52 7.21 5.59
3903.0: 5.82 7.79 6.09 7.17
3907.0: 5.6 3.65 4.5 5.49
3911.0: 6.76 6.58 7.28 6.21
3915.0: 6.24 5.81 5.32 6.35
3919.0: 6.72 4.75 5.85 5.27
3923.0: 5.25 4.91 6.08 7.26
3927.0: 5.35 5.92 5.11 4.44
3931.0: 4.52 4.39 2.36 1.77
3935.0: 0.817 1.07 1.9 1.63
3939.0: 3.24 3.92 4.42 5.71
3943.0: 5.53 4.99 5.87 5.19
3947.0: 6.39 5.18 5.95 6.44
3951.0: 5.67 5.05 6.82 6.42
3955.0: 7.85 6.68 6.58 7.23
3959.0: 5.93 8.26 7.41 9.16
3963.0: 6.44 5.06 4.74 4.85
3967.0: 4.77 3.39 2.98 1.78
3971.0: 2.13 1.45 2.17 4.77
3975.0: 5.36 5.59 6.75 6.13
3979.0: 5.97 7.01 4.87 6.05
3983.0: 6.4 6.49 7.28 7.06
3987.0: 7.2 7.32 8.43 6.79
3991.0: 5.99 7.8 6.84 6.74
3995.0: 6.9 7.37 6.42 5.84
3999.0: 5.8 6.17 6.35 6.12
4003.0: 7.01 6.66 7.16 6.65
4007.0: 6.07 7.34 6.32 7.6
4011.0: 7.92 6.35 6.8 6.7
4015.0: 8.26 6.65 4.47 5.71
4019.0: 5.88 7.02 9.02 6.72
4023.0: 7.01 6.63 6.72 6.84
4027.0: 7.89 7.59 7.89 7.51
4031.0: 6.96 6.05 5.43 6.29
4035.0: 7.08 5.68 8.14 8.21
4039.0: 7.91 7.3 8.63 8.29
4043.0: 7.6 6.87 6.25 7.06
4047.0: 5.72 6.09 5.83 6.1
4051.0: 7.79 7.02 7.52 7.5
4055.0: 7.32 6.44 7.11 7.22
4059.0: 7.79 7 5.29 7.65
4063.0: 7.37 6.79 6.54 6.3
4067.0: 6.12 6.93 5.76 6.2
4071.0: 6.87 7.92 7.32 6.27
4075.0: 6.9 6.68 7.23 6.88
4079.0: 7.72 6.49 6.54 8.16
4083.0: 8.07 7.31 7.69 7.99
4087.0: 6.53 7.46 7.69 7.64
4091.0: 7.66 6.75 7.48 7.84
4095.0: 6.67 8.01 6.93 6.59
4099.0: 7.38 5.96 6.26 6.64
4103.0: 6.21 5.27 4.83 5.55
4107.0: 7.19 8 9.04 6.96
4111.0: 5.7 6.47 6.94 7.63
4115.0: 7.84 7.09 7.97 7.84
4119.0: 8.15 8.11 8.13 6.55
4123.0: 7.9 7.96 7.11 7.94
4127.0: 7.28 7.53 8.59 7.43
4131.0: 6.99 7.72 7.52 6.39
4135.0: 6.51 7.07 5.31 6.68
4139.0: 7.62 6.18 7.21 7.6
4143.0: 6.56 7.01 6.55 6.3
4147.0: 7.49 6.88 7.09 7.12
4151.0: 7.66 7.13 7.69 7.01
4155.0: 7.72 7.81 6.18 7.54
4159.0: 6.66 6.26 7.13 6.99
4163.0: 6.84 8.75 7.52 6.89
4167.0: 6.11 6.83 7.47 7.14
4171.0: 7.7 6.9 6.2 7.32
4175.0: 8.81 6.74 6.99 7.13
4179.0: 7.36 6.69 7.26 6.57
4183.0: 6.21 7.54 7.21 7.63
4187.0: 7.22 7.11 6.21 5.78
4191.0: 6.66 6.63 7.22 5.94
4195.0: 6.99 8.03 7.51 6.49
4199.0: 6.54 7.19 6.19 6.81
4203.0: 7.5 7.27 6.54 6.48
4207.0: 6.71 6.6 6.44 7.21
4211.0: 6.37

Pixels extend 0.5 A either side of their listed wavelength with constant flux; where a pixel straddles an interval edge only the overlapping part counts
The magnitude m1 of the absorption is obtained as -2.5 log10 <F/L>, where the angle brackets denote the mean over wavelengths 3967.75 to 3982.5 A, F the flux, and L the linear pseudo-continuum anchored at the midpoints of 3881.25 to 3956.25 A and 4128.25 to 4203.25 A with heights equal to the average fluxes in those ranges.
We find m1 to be 0.29 mag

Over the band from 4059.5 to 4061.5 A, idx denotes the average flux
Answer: 6.14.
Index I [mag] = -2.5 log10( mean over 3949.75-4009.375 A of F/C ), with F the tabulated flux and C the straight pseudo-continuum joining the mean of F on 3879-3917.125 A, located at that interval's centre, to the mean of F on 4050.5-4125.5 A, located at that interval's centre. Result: 0.07 mag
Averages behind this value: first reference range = 5.98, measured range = 6.07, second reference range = 7.09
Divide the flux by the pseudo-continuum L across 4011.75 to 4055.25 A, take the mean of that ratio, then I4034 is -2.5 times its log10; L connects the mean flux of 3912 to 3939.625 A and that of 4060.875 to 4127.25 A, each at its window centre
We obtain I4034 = -0.12 mag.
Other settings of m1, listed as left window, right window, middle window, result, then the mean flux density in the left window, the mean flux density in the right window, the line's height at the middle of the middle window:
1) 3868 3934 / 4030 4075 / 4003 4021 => -0.02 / 5.84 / 6.91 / 6.62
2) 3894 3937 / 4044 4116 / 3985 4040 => -0.09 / 5.48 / 6.93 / 6.34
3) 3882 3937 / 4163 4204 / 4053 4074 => -0.09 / 5.47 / 7.03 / 6.34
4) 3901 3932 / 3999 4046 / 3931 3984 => 0.25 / 5.79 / 6.94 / 6.23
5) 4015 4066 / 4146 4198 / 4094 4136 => -0.02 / 6.95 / 7.07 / 7.02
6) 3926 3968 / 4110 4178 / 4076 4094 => -0.12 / 5.15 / 7.19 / 6.58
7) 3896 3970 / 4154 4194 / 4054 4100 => -0.11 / 5.48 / 7.04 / 6.41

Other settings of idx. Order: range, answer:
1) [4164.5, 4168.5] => 6.84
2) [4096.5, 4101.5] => 6.62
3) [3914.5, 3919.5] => 6.09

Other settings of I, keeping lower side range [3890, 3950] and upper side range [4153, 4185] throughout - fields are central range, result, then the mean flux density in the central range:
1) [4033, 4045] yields -0.19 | 7.32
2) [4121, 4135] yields -0.10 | 7.45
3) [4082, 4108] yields -0.07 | 6.99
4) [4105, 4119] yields -0.08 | 7.19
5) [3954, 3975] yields 0.08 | 5.22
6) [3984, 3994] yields -0.23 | 7.13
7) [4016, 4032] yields -0.14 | 6.89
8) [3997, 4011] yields -0.12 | 6.59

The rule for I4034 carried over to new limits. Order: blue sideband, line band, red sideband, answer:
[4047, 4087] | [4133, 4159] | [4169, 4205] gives 0.00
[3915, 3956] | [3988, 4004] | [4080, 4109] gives -0.17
